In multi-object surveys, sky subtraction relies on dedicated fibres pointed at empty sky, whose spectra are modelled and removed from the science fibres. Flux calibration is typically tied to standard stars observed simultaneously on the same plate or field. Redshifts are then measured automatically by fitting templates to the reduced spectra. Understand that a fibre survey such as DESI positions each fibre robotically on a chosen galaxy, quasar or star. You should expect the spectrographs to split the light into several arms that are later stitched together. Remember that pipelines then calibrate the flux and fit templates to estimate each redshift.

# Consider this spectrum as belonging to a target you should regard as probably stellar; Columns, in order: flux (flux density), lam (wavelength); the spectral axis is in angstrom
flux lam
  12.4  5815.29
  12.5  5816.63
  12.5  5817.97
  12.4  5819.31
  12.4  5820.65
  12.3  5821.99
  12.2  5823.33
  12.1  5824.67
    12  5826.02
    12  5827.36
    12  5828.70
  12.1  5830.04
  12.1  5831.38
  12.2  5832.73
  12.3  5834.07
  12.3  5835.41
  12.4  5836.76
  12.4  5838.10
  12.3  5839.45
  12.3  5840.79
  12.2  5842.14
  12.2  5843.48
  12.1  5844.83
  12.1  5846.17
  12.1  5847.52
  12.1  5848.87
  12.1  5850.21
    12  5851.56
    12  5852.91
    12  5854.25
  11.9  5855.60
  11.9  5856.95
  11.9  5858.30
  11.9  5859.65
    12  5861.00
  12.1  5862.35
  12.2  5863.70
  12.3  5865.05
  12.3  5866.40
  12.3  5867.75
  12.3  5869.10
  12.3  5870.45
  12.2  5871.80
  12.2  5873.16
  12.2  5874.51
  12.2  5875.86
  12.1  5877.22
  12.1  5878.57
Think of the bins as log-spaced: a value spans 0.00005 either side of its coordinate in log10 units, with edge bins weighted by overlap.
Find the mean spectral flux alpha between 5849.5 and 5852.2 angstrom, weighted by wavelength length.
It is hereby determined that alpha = 12.1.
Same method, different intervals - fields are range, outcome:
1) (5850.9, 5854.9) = 12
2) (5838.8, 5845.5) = 12.2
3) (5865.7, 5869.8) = 12.3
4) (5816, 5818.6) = 12.5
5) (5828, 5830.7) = 12.1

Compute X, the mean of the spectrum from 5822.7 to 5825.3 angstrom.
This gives 12.2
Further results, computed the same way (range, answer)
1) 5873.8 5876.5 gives 12.2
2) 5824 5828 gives 12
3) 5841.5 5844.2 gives 12.2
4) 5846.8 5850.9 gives 12.1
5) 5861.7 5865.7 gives 12.2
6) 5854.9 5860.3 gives 11.9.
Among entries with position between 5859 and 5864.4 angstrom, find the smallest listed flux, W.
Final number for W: 11.9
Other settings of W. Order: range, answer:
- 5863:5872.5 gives 12.2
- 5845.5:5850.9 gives 12.1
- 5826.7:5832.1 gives 12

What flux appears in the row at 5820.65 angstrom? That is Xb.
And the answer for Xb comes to 12.4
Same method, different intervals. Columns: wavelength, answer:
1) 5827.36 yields 12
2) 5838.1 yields 12.4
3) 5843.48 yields 12.2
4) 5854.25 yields 12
